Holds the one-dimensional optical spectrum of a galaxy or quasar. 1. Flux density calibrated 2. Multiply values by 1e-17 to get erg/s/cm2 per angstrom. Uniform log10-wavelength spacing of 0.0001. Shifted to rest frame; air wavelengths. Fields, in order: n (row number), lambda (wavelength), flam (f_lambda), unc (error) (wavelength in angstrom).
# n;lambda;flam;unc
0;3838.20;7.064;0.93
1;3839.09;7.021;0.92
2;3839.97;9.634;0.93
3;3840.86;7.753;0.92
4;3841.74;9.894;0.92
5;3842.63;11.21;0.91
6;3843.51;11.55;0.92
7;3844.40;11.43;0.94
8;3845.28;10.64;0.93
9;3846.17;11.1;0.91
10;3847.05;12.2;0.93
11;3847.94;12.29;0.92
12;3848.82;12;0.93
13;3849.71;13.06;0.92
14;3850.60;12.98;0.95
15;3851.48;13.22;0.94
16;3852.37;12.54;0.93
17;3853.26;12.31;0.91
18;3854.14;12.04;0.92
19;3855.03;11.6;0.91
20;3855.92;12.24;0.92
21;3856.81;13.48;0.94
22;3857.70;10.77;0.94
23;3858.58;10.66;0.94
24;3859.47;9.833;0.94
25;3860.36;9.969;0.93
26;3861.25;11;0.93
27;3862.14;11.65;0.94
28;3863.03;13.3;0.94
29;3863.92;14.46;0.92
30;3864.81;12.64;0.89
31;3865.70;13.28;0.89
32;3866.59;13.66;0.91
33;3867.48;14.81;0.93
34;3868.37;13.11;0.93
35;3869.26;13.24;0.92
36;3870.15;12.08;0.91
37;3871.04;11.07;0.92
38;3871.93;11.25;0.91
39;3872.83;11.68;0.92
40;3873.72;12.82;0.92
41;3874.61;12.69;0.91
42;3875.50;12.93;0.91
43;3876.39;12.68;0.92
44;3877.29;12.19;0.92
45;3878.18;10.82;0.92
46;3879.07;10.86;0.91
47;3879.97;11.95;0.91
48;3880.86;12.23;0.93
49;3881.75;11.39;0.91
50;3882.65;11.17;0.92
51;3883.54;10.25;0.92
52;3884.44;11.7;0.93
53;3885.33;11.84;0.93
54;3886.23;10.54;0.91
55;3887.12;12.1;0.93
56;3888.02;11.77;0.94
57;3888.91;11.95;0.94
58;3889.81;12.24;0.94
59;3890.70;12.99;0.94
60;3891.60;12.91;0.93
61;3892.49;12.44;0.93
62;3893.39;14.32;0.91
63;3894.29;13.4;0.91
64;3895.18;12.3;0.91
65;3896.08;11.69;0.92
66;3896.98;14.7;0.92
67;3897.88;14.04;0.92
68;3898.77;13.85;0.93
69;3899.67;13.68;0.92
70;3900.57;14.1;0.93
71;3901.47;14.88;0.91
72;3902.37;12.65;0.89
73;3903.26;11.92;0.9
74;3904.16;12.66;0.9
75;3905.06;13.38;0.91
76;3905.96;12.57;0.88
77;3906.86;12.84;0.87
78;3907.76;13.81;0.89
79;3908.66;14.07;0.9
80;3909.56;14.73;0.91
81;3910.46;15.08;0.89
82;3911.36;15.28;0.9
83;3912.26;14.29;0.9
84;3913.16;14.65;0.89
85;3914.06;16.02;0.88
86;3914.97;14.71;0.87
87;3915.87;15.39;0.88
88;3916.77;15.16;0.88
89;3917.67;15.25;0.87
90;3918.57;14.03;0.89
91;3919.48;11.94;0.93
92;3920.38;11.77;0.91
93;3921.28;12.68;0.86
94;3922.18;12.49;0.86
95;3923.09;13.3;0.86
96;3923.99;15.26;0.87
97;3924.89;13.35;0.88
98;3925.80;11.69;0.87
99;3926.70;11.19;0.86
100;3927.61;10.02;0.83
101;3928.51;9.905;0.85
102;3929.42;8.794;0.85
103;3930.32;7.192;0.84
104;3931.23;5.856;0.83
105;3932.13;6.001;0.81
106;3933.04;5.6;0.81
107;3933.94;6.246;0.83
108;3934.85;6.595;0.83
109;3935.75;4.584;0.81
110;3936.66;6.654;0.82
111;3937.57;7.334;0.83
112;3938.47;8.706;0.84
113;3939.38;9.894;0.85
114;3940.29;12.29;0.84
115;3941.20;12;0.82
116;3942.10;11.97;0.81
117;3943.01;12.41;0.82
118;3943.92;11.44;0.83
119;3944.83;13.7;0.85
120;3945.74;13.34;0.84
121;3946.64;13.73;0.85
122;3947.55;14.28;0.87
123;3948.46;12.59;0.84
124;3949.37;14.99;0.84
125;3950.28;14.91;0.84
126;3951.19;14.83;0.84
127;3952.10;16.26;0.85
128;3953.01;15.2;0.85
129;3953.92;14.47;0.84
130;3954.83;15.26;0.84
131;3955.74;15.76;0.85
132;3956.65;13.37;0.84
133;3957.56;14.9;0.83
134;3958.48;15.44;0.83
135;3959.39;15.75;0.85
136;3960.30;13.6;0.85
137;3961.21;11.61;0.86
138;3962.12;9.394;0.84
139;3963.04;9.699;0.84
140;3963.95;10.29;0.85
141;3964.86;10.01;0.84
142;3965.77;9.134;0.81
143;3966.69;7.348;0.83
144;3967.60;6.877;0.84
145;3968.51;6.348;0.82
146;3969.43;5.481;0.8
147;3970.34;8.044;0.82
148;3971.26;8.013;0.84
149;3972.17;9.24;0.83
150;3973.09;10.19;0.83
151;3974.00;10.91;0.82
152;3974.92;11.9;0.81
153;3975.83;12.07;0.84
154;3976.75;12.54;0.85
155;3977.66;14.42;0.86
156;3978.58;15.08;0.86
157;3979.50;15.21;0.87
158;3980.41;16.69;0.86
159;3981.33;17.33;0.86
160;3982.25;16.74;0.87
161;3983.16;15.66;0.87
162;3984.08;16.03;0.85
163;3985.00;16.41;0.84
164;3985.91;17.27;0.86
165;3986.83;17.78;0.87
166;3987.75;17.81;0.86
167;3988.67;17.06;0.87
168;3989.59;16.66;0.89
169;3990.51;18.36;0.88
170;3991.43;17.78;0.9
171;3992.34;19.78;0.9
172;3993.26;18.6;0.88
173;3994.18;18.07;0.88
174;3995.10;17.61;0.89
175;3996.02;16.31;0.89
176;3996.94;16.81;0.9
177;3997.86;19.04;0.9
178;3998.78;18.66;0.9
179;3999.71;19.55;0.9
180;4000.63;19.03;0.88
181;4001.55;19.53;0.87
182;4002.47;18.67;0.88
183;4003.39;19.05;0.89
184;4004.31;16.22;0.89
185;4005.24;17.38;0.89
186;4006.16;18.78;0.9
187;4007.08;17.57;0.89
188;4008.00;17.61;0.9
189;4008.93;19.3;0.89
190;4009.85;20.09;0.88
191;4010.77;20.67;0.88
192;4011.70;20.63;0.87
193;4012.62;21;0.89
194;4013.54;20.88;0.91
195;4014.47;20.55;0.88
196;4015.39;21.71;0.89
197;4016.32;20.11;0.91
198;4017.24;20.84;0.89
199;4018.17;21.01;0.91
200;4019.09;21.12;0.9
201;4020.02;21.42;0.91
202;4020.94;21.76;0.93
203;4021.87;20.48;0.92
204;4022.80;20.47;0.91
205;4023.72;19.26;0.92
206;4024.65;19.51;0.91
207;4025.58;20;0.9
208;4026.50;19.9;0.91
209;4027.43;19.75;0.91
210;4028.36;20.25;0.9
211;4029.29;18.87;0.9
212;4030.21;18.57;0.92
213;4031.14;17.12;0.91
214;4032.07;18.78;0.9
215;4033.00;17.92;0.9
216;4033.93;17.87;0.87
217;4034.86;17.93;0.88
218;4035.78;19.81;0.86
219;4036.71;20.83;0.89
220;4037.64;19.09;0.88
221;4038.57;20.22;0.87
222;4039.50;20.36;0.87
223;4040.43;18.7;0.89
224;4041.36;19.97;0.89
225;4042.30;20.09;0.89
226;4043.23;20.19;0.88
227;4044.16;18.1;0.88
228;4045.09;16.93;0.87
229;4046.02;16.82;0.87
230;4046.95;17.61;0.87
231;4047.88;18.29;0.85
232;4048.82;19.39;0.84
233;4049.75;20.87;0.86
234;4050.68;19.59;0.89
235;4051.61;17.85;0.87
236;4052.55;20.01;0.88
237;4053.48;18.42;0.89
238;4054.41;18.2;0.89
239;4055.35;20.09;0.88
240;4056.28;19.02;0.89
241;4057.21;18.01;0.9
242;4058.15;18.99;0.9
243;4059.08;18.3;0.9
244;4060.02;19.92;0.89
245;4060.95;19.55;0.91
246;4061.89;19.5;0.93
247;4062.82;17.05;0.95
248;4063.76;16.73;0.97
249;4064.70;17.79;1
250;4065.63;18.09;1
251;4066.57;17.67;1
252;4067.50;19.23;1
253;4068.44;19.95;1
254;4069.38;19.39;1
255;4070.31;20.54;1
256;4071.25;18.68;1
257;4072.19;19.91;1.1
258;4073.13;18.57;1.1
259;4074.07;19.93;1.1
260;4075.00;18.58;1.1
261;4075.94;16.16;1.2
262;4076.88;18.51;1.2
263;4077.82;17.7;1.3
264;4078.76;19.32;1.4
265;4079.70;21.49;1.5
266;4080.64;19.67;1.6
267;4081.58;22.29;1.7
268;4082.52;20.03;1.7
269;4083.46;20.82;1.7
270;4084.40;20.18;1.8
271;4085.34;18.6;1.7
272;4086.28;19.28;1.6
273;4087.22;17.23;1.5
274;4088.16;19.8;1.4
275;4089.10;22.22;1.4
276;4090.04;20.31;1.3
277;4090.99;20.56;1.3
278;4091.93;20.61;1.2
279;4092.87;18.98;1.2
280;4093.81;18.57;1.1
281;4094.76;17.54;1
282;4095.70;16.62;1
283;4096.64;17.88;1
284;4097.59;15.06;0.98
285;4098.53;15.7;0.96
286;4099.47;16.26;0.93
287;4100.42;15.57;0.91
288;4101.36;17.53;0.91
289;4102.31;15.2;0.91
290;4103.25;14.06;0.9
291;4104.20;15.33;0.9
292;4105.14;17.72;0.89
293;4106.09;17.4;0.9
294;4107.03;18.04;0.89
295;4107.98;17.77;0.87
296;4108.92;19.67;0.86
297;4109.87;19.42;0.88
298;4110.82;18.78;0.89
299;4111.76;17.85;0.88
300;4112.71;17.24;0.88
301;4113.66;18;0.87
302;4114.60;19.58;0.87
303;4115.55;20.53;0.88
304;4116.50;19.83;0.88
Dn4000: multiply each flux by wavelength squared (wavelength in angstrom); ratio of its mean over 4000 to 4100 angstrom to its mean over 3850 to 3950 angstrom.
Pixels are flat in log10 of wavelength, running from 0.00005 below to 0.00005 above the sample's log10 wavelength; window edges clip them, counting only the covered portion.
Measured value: 1.70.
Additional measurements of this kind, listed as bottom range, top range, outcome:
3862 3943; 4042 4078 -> 1.68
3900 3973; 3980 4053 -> 1.66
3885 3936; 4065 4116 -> 1.65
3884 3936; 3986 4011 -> 1.56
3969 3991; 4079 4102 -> 1.41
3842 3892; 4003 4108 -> 1.73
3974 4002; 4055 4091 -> 1.19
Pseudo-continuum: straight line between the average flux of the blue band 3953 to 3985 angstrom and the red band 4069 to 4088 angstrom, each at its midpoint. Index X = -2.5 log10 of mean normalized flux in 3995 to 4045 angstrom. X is -0.24 mag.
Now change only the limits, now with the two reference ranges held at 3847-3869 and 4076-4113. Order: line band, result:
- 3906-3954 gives 0.174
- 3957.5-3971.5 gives 0.442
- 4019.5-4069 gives -0.121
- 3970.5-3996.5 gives 0.017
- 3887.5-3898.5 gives 0.029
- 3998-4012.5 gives -0.174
